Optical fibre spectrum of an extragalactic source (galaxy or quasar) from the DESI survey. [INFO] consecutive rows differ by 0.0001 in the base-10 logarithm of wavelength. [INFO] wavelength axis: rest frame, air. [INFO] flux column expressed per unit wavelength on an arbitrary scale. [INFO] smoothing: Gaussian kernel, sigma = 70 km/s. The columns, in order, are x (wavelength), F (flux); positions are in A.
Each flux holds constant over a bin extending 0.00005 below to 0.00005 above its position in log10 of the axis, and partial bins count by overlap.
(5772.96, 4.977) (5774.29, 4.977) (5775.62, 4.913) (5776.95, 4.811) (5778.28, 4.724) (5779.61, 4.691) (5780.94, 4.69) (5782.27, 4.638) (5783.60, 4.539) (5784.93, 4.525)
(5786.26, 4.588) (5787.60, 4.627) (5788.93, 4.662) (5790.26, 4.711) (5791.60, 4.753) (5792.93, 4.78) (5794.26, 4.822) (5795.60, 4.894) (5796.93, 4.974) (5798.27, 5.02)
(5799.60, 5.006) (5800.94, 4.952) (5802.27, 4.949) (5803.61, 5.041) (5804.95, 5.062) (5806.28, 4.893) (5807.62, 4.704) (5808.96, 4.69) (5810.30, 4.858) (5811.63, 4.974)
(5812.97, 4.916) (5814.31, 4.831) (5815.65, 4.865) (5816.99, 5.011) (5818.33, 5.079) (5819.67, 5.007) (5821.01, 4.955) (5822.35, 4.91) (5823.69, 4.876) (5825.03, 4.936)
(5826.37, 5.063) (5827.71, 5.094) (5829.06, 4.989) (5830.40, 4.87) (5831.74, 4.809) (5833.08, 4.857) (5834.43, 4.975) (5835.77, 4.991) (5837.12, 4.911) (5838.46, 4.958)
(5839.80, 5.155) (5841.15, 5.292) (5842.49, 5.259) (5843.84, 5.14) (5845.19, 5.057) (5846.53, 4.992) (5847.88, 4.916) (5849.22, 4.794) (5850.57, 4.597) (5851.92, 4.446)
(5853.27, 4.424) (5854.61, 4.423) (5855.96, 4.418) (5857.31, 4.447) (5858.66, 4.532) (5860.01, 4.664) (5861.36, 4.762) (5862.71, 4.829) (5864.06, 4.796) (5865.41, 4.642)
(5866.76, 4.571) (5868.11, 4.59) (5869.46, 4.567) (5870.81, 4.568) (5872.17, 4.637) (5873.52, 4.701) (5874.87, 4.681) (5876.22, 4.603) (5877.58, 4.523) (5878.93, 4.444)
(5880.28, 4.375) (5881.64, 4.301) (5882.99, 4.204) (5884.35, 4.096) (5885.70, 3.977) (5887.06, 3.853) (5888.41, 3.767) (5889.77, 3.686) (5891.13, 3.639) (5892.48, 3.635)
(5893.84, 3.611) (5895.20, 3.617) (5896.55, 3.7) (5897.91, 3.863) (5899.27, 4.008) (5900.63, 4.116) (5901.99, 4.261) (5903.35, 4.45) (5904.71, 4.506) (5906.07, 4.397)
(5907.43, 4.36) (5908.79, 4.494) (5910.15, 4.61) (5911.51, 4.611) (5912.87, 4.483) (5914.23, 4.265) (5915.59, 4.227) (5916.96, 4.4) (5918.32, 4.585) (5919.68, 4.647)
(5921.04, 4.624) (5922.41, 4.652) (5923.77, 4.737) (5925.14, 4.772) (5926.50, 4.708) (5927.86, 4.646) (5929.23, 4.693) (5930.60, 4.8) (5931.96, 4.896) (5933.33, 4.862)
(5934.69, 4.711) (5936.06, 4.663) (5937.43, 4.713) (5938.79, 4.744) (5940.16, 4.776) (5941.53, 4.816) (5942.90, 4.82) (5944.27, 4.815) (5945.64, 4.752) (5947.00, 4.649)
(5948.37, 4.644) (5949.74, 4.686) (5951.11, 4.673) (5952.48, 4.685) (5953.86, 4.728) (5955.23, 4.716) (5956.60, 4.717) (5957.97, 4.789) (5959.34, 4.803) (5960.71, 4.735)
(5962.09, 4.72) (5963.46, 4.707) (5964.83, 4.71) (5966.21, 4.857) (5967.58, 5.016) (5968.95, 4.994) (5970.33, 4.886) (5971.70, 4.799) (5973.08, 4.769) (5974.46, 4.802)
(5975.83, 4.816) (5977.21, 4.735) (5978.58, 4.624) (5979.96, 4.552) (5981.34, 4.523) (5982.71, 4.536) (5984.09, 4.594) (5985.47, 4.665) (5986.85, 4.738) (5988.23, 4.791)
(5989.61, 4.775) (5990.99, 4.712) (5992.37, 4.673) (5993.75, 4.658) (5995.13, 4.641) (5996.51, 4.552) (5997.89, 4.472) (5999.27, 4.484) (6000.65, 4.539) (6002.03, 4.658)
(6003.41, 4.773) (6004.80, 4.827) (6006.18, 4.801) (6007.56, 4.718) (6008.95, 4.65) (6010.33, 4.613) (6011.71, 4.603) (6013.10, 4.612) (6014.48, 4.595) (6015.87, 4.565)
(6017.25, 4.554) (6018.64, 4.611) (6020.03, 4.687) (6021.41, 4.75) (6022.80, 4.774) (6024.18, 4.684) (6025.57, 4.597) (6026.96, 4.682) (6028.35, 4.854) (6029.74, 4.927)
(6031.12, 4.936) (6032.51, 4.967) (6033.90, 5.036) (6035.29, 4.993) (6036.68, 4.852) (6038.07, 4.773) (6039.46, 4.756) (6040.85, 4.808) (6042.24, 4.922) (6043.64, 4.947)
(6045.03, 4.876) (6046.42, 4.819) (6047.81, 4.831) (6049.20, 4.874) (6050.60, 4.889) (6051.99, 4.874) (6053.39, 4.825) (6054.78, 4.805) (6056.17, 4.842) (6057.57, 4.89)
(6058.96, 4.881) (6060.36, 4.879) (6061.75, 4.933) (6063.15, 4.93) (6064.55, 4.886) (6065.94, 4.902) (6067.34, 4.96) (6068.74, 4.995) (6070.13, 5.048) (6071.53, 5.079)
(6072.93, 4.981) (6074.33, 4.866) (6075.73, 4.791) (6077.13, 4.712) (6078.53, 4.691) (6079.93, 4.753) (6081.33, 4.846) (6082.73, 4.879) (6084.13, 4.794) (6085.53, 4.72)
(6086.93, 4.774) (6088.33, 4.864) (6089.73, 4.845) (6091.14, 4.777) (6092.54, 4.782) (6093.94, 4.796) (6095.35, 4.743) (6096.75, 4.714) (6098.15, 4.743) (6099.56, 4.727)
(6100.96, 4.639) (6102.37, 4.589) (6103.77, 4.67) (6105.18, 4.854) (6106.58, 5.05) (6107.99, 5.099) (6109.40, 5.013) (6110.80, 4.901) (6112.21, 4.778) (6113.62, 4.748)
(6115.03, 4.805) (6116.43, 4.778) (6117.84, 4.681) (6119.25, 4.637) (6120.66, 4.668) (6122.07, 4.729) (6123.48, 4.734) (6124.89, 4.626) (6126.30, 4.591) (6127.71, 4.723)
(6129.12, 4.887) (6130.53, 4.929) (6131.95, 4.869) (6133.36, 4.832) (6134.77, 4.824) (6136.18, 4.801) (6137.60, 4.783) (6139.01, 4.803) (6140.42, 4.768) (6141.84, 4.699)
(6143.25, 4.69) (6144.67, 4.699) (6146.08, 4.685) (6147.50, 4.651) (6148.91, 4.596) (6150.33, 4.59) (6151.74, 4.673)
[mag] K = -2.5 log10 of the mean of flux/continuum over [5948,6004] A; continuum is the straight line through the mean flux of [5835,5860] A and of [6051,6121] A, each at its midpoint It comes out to 0.03 mag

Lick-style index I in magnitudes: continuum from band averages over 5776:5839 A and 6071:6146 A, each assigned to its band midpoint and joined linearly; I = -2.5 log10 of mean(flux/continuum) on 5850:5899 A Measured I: 0.13 mag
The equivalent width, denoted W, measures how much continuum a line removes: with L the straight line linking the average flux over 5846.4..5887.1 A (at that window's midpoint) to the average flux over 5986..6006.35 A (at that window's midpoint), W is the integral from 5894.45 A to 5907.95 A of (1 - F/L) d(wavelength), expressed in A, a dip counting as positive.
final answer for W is 1.3 A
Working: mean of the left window 4.53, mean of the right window 4.67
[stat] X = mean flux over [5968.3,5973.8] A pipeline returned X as 4.85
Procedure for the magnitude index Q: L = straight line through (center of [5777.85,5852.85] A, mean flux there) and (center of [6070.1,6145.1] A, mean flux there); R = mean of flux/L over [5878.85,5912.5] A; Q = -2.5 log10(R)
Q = 0.18 mag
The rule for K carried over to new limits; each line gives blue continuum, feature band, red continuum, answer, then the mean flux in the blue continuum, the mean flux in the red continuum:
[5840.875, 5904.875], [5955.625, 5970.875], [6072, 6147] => -0.06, 4.41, 4.78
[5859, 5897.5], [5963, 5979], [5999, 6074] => -0.05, 4.29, 4.81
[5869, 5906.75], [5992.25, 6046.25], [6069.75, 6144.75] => -0.04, 4.17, 4.79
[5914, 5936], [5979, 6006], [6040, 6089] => 0.03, 4.65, 4.87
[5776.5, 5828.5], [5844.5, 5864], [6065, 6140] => 0.04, 4.85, 4.81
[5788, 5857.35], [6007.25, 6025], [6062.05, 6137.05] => 0.04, 4.89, 4.81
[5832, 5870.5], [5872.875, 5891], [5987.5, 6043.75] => 0.13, 4.78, 4.73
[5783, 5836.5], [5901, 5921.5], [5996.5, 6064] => 0.09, 4.88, 4.77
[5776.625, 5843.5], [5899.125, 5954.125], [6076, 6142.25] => 0.05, 4.89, 4.78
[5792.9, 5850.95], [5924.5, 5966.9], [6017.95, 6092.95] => 0.03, 4.95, 4.85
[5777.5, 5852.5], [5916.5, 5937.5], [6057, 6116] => 0.04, 4.88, 4.84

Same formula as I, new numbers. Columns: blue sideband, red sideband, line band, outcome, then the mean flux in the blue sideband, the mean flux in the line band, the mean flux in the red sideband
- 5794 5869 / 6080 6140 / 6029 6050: -0.02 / 4.86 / 4.89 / 4.79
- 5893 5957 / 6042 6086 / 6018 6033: 0.00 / 4.53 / 4.77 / 4.87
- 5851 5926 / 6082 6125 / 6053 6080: -0.04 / 4.36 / 4.89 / 4.78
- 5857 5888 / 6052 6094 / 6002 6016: 0.01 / 4.49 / 4.68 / 4.86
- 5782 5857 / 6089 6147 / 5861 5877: 0.04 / 4.87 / 4.66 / 4.77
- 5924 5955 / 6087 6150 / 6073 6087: -0.01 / 4.74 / 4.79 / 4.77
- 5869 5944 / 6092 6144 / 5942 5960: -0.06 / 4.4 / 4.73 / 4.78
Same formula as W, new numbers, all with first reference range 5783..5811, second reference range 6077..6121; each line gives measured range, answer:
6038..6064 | -0.4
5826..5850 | -1.0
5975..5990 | 0.4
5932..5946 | 0.1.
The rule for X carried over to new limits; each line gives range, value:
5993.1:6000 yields 4.56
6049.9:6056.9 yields 4.84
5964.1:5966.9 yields 4.78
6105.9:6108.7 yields 5.06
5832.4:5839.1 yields 4.94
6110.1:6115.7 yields 4.8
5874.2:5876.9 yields 4.64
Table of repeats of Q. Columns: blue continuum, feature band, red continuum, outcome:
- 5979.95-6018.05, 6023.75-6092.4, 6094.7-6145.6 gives -0.035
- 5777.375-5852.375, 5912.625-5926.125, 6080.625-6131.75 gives 0.070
